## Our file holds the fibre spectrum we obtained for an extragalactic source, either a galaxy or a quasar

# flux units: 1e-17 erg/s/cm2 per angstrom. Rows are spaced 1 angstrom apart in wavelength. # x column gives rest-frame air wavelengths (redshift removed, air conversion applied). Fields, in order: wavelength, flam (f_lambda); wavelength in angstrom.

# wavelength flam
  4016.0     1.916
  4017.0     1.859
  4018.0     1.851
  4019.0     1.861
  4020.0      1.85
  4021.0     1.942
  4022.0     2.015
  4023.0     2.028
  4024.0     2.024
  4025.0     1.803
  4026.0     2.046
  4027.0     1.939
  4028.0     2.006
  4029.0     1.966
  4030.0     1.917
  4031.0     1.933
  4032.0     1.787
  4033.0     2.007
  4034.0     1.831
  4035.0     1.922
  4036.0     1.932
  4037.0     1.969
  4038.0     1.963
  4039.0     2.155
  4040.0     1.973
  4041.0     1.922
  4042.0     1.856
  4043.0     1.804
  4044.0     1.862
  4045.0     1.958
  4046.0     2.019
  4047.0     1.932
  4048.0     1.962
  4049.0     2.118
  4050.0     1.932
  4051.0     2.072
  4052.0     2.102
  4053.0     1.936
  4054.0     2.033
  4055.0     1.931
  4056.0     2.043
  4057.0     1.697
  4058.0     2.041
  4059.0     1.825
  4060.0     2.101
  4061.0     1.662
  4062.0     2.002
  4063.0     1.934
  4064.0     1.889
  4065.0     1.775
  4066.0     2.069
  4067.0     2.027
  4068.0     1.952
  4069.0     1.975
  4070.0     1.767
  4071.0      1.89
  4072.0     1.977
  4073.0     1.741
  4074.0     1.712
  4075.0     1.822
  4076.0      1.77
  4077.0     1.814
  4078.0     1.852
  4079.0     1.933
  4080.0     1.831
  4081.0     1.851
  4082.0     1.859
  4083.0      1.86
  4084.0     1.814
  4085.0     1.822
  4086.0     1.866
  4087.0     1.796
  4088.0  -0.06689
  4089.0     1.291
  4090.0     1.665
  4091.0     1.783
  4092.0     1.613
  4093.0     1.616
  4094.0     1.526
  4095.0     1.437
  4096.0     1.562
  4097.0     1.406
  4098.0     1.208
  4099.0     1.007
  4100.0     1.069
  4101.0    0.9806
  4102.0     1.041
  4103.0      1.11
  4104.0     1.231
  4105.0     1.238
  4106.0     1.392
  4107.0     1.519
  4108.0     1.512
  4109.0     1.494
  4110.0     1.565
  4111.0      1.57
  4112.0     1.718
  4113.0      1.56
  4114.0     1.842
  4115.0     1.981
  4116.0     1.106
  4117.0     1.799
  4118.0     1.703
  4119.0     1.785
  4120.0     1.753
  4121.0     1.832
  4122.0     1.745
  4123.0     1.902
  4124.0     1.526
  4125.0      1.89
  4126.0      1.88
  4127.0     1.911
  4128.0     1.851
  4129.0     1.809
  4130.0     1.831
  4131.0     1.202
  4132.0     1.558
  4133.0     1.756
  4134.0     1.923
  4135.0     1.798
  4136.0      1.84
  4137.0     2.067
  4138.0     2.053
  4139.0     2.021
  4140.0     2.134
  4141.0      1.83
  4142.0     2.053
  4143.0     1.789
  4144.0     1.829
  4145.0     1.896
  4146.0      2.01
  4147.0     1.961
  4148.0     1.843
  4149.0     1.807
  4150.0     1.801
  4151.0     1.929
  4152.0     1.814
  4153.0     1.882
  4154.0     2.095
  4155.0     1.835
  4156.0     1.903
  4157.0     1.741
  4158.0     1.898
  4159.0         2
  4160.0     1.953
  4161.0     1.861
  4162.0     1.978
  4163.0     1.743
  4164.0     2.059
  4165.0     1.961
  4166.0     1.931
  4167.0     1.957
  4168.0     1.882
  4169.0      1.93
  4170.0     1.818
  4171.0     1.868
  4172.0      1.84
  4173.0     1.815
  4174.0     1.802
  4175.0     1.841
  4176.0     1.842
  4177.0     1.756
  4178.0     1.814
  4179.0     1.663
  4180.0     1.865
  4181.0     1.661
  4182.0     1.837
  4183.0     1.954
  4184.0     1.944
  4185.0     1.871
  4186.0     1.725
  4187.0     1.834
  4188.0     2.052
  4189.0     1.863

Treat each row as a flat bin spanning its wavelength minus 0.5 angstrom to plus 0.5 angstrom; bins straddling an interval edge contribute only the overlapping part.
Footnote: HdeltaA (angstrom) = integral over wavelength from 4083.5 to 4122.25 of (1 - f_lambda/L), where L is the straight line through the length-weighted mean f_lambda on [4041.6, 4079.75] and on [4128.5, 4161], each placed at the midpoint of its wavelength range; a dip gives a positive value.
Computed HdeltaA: 8.4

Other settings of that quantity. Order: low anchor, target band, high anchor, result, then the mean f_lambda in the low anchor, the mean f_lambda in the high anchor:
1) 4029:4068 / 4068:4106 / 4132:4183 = 7.15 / 1.94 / 1.88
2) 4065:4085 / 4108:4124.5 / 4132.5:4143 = 2.07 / 1.87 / 1.94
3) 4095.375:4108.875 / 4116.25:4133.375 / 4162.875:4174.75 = -3.12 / 1.26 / 1.89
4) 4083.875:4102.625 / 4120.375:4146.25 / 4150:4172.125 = -2.34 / 1.38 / 1.9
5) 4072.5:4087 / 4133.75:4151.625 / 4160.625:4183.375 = -0.73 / 1.82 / 1.85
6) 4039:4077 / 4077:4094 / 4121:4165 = 2.27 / 1.92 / 1.87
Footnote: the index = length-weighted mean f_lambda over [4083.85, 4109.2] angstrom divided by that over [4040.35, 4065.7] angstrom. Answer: 0.71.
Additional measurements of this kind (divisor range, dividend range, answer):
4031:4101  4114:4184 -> 1.03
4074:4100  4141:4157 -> 1.19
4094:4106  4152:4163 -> 1.55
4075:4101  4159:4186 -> 1.19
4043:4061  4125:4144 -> 0.94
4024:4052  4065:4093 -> 0.90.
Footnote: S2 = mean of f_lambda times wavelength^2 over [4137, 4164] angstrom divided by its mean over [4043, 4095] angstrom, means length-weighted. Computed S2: 1.1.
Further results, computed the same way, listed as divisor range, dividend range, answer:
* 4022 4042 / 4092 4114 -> 0.73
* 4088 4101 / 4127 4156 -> 1.41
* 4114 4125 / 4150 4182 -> 1.11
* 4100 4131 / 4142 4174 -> 1.22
